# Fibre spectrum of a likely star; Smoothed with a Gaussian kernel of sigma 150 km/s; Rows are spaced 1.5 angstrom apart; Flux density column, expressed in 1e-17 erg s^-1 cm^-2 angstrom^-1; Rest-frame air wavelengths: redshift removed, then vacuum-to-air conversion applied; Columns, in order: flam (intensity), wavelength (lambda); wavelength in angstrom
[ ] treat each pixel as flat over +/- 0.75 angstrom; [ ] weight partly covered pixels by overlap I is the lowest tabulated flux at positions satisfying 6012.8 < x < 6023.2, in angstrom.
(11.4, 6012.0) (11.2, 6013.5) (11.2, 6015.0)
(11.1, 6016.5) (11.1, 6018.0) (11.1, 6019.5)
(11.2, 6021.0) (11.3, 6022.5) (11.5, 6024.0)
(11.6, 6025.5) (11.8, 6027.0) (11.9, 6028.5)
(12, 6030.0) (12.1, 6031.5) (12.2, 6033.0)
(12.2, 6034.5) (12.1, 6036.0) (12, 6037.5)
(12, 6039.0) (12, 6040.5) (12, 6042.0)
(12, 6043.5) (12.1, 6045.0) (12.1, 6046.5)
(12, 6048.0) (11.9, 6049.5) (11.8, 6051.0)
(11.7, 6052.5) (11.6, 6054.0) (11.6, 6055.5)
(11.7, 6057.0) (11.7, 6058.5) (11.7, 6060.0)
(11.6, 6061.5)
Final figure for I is 11.1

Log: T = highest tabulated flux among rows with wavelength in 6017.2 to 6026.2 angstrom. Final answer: 11.6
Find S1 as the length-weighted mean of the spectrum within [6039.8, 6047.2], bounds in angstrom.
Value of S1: 12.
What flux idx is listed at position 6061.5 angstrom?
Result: 11.6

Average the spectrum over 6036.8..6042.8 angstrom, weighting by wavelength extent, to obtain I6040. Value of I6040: 12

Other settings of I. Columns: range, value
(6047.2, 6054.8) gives 11.6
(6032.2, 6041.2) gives 12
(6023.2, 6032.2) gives 11.5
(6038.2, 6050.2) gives 11.9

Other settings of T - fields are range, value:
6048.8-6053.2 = 11.9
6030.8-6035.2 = 12.2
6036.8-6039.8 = 12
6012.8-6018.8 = 11.2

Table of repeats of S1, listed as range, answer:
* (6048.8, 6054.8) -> 11.7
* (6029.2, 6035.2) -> 12.1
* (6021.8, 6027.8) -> 11.6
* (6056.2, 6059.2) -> 11.7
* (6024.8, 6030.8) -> 11.8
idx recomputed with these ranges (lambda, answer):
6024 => 11.5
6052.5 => 11.7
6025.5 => 11.6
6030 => 12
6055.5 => 11.6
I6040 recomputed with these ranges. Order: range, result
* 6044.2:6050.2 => 12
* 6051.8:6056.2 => 11.6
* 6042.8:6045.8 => 12.1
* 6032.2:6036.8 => 12.2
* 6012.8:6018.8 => 11.1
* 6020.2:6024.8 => 11.3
